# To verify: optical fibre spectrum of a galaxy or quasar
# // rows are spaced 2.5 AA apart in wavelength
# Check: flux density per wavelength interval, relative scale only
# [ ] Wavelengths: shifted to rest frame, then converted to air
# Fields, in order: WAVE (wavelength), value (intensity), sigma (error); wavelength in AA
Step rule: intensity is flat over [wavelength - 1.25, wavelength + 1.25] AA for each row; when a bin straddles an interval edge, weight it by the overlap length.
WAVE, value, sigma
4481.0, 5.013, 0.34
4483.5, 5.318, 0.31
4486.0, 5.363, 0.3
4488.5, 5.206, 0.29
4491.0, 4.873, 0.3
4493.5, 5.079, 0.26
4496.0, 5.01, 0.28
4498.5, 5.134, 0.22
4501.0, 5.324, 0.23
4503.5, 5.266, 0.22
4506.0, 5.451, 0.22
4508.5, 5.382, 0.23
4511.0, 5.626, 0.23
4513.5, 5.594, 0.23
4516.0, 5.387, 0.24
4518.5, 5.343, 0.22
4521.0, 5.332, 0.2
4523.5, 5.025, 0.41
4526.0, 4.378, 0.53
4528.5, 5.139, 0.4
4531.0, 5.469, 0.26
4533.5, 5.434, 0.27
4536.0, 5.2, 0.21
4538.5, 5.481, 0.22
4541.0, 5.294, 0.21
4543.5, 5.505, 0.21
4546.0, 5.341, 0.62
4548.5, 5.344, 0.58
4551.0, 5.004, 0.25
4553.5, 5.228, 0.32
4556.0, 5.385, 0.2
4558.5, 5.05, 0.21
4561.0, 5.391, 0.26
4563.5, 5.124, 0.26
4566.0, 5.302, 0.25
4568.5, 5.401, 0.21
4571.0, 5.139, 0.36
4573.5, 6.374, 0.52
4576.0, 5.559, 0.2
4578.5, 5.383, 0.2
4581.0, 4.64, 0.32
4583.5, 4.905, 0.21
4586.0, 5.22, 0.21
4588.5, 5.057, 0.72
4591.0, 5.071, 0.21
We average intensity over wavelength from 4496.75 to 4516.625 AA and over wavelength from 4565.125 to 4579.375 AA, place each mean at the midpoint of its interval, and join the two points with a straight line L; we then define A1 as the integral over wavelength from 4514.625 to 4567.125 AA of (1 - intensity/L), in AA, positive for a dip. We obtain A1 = 2.1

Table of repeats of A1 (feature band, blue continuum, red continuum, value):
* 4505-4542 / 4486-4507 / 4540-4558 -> -0.48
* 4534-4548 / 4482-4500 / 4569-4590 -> -0.39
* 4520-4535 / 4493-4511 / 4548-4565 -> 0.33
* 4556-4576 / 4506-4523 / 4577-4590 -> -1.02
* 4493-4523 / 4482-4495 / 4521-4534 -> -1.17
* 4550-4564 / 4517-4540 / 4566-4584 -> 0.25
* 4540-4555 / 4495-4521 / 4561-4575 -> 0.38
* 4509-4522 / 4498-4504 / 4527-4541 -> -0.42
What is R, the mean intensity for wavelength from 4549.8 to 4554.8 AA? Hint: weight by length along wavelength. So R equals 5.12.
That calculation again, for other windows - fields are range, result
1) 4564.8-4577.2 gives 5.56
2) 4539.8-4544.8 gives 5.4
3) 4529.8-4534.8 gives 5.45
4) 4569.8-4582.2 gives 5.42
